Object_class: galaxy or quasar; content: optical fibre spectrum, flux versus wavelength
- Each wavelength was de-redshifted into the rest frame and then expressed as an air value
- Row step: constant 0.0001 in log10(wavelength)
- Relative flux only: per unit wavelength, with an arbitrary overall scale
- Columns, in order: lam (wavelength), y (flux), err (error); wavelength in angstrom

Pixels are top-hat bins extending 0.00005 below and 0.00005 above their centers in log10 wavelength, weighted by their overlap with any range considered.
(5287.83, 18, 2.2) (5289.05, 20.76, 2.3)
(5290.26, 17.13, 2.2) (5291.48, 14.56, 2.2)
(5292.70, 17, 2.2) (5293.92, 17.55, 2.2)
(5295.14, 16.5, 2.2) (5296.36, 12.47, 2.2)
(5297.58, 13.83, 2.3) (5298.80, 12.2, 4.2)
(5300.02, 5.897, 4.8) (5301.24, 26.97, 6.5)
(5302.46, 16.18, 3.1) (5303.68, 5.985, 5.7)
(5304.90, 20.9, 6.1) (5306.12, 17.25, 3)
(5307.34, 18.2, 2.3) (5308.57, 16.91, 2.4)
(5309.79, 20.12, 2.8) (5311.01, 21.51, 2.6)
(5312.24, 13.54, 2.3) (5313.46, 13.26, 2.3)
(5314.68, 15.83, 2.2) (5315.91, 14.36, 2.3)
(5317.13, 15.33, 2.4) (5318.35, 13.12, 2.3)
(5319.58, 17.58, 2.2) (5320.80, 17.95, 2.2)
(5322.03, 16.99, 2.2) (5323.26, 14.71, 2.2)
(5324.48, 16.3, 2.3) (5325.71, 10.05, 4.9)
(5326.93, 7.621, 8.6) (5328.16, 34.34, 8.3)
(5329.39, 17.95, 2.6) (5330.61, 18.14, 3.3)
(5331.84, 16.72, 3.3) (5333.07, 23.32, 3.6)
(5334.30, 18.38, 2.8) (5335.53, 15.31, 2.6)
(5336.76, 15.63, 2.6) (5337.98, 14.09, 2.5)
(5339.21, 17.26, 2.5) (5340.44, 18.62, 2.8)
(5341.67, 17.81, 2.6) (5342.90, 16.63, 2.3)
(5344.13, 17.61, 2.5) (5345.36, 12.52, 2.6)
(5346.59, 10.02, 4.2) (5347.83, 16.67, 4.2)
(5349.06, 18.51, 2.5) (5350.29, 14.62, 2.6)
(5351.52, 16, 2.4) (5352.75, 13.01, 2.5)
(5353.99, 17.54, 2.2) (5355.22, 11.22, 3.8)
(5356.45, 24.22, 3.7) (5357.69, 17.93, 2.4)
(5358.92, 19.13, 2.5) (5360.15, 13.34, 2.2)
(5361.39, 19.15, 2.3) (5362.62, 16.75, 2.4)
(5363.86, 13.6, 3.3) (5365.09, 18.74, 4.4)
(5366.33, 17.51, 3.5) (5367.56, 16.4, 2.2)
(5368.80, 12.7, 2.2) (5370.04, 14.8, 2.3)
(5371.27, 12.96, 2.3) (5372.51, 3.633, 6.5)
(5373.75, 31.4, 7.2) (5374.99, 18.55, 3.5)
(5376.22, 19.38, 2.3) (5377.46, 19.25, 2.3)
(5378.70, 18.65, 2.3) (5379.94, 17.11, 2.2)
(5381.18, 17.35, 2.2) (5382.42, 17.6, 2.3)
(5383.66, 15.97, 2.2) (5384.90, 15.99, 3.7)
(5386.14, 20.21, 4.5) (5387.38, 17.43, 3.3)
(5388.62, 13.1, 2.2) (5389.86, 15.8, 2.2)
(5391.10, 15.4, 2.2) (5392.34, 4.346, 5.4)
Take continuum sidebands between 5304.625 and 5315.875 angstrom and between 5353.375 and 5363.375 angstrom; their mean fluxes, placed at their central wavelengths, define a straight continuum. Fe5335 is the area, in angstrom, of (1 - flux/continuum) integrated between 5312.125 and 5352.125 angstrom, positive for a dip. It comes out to 2.3 angstrom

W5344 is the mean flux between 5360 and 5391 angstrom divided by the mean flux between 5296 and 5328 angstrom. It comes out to 1.1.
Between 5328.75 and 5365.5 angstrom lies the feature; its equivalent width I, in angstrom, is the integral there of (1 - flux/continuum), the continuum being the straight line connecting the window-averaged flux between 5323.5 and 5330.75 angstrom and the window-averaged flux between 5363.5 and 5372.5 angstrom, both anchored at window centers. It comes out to -1.8 angstrom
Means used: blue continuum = 17.2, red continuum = 14.5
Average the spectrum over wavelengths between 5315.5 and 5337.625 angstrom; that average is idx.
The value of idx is 16.9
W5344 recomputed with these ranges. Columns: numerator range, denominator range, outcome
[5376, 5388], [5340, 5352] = 1.12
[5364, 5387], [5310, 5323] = 1.06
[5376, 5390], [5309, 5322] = 1.06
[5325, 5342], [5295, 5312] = 1.09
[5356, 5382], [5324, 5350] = 1.02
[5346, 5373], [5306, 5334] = 0.91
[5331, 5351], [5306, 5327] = 1.05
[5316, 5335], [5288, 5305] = 1.11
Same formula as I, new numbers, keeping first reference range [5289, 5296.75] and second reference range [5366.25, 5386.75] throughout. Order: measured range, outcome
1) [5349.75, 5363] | 0.2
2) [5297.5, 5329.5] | 0.8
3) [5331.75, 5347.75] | 0.3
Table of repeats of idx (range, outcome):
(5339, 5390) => 16.6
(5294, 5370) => 16.3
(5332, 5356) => 16.1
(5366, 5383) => 16.9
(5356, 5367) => 17.7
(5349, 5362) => 16.7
